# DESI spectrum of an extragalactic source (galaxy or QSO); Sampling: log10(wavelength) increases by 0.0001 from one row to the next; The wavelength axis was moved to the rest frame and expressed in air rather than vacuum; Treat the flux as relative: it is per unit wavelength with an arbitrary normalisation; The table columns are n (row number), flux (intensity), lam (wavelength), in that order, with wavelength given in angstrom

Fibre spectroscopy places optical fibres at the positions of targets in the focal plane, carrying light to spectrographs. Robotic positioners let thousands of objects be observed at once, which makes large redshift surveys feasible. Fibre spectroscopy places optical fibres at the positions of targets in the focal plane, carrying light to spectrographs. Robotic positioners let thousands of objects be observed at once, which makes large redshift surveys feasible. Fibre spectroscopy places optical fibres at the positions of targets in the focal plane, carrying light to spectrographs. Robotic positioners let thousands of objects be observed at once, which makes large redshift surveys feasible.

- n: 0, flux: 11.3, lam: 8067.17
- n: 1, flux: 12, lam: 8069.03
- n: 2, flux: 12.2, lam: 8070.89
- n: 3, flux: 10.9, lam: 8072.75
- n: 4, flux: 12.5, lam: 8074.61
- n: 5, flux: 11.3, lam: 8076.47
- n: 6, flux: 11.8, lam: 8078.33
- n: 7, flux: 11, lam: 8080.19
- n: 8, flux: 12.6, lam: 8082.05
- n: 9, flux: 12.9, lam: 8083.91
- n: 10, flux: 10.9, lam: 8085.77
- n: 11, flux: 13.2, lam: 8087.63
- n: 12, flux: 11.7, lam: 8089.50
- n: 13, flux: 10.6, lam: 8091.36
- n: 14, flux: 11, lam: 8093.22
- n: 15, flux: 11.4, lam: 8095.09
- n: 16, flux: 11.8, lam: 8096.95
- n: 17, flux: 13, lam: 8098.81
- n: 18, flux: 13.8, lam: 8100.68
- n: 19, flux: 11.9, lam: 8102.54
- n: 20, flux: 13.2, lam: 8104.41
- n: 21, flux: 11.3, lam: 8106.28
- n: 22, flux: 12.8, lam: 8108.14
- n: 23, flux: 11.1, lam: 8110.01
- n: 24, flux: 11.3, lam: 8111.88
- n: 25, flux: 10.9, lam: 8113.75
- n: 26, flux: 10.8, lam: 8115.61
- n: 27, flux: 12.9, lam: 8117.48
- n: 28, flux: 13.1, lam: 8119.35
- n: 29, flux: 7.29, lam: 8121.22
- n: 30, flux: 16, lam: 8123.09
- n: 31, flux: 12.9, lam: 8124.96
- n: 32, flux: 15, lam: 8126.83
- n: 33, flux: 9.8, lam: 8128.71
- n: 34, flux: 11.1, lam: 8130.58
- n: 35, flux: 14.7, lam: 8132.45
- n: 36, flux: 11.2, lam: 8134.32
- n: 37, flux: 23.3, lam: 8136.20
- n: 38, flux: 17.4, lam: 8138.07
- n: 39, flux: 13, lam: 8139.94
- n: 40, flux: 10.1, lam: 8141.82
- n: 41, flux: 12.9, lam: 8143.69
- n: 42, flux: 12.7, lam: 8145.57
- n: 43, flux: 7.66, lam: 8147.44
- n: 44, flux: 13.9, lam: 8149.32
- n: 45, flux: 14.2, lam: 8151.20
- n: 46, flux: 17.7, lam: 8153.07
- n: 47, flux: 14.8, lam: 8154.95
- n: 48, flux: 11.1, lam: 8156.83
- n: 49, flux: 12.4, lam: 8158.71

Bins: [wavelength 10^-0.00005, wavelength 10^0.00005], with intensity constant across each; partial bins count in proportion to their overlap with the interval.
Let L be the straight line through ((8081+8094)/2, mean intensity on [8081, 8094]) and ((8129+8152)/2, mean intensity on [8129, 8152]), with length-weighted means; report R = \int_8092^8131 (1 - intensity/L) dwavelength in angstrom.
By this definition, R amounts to 1.6 angstrom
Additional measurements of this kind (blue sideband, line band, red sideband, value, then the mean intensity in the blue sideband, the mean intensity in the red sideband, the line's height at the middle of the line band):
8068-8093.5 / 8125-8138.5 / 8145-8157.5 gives -1.68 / 11.8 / 13.2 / 12.8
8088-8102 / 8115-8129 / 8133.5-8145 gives 1.25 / 12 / 14.6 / 13.6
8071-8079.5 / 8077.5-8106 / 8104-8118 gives -0.87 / 11.7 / 11.7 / 11.7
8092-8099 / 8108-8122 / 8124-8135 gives 1.02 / 11.6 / 12.5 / 12.1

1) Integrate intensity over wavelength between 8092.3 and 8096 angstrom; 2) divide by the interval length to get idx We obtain 11.2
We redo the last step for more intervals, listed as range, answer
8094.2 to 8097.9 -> 11.6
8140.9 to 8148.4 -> 10.9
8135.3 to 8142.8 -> 15.9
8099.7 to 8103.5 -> 12.8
